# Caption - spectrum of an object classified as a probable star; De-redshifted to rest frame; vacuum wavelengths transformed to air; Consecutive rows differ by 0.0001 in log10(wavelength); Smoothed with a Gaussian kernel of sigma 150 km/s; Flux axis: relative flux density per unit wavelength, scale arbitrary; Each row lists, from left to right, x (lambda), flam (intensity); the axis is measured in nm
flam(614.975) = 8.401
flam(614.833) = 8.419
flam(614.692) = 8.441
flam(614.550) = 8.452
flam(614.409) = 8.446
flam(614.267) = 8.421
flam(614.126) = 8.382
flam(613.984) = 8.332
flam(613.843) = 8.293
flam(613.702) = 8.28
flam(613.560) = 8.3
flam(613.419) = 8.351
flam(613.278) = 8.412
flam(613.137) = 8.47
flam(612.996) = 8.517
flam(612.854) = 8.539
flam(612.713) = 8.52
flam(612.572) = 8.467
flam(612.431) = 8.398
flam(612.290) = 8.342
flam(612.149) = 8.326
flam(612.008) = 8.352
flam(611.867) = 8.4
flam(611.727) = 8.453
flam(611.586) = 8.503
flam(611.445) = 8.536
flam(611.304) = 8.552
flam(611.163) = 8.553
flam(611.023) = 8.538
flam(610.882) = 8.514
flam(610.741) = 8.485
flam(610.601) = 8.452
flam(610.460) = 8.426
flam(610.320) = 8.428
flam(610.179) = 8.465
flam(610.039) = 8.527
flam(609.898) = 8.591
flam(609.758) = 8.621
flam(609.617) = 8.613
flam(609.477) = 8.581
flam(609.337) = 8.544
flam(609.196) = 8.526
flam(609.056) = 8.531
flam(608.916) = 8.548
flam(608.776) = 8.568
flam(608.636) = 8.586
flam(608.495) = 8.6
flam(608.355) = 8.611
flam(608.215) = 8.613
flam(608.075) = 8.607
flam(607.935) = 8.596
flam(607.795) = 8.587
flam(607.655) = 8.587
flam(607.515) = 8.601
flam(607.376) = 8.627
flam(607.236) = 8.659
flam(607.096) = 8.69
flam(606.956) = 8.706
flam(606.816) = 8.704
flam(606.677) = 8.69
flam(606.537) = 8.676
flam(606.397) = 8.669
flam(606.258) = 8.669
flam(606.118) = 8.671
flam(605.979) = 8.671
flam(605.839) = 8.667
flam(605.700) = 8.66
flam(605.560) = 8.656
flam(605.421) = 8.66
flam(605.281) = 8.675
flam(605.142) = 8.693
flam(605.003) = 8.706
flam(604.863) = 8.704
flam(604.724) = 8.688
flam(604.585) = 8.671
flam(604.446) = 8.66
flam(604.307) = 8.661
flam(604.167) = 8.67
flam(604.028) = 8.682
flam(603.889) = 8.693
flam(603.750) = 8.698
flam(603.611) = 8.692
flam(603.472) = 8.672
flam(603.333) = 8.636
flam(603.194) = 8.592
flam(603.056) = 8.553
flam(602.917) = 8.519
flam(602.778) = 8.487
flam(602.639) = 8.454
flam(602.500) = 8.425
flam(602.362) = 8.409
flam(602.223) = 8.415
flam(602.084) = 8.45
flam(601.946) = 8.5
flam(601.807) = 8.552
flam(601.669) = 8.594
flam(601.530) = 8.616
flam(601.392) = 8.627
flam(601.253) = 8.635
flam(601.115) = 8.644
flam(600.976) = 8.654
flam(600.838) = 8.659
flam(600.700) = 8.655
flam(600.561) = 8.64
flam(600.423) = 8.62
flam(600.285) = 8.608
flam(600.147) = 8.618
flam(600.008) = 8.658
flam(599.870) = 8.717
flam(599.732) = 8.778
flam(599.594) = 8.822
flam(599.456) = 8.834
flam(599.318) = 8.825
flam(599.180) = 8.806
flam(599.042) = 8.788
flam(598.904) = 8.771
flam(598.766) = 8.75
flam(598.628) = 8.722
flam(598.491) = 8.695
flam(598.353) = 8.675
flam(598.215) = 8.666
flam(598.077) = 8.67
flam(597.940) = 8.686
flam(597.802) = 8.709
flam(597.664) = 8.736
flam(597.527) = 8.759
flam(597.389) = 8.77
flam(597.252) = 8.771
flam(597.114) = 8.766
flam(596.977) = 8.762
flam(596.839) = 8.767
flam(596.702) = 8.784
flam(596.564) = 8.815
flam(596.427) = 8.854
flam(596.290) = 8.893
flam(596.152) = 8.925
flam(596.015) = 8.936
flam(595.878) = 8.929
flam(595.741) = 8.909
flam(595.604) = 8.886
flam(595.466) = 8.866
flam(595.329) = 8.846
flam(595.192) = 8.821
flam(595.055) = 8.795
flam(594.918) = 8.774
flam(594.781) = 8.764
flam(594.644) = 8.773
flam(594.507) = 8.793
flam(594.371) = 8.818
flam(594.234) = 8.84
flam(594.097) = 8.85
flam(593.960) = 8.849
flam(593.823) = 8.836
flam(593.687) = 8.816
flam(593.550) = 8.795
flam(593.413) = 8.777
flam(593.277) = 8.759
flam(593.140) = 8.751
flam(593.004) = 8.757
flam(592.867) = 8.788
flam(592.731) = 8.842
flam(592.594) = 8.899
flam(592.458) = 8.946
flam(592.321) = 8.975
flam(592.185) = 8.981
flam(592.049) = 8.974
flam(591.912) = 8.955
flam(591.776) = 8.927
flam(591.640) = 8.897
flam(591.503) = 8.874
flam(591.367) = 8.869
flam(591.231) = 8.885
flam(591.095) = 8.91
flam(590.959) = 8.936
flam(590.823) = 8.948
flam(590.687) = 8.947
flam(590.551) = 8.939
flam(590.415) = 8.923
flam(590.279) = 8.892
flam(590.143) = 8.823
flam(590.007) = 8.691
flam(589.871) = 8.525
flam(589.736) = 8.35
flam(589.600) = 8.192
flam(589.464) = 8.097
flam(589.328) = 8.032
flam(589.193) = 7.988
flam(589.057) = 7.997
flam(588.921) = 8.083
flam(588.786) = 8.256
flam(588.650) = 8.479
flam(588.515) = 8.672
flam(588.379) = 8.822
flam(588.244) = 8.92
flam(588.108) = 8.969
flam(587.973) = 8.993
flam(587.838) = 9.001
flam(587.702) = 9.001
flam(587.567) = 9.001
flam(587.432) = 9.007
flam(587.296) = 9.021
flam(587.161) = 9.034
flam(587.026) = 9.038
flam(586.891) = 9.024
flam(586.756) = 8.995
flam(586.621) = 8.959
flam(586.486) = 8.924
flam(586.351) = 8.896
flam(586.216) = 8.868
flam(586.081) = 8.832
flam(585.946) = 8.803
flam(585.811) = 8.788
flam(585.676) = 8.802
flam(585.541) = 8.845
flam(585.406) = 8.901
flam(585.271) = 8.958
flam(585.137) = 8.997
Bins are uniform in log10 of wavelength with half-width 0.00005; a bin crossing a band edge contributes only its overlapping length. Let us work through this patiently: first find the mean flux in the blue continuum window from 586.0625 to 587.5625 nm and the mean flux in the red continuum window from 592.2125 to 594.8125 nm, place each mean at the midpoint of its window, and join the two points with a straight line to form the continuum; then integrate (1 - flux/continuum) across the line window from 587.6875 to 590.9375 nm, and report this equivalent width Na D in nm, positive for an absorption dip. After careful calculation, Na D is 0.11 nm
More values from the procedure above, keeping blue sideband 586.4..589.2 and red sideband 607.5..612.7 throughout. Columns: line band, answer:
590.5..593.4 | -0.05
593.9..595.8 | -0.03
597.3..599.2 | -0.01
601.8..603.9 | 0.02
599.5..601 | -0.01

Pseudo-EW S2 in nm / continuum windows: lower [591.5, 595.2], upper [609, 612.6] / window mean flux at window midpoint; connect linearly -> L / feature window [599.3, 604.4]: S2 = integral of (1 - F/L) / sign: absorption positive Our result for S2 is 0.031 nm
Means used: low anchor 8.84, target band 8.62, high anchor 8.49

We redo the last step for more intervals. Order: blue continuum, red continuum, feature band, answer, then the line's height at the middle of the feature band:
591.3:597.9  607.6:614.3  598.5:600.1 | -0.01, 8.74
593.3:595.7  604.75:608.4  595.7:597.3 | -0.01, 8.79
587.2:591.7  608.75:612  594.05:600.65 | -0.11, 8.63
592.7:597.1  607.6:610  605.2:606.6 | -0.01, 8.63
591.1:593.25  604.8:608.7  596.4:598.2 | 0.01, 8.8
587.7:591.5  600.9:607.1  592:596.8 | -0.11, 8.64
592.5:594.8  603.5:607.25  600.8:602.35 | 0.03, 8.72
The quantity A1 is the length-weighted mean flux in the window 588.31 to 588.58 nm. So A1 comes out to 8.75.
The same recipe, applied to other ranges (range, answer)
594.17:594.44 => 8.85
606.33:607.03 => 8.68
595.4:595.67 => 8.85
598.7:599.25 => 8.77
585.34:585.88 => 8.82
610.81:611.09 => 8.51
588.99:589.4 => 8.01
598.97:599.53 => 8.81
